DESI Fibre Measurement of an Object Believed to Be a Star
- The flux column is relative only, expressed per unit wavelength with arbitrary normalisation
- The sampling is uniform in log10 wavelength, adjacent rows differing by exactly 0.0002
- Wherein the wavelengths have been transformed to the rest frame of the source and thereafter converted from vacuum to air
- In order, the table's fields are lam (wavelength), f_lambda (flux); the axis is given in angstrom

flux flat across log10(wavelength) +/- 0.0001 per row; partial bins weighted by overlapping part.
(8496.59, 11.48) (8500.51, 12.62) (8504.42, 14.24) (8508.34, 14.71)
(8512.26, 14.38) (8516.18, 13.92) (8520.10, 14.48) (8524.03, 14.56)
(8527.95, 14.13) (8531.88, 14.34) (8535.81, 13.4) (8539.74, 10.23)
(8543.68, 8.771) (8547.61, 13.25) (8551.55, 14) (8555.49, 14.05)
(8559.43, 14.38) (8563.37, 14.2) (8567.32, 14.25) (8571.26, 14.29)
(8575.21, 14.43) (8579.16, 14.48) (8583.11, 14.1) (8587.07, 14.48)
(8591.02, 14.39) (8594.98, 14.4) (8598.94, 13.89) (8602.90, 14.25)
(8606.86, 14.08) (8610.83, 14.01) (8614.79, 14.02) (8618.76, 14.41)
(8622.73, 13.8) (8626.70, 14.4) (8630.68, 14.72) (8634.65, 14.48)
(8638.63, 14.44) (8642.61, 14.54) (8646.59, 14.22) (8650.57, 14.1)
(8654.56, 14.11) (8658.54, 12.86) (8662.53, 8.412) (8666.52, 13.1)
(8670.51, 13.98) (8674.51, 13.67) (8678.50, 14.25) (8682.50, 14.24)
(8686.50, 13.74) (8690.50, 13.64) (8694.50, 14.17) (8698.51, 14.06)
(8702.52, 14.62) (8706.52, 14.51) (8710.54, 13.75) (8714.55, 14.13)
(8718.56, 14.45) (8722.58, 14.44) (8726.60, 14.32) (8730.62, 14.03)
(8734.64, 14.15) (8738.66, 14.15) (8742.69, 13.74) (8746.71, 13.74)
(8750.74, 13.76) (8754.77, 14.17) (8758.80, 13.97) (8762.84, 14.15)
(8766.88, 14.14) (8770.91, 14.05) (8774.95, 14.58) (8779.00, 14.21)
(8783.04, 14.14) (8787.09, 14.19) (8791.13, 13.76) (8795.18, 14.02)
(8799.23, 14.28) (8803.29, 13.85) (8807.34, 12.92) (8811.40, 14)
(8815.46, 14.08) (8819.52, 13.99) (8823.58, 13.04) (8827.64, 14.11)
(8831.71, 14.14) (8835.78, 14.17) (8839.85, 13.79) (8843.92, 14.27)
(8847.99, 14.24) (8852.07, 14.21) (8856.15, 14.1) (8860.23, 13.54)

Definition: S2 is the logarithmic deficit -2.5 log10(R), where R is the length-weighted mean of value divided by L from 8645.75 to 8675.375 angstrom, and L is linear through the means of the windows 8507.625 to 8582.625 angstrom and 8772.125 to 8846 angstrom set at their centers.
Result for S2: 0.07 mag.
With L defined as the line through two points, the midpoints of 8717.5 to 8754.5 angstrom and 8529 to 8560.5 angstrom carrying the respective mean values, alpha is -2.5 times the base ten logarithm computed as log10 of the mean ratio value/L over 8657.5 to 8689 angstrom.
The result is 0.05 mag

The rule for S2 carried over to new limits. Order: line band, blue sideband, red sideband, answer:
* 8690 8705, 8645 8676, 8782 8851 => -0.074 mag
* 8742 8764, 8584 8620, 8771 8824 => 0.007 mag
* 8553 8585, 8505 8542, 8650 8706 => -0.045 mag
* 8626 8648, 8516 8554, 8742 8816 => -0.079 mag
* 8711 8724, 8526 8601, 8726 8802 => -0.022 mag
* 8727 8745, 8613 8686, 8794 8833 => -0.019 mag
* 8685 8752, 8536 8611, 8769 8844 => -0.018 mag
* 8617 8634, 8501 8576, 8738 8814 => -0.044 mag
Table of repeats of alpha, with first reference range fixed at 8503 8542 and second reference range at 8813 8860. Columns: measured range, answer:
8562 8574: -0.03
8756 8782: -0.02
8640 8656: -0.03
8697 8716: -0.02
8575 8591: -0.04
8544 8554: 0.08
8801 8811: 0.04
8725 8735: -0.02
